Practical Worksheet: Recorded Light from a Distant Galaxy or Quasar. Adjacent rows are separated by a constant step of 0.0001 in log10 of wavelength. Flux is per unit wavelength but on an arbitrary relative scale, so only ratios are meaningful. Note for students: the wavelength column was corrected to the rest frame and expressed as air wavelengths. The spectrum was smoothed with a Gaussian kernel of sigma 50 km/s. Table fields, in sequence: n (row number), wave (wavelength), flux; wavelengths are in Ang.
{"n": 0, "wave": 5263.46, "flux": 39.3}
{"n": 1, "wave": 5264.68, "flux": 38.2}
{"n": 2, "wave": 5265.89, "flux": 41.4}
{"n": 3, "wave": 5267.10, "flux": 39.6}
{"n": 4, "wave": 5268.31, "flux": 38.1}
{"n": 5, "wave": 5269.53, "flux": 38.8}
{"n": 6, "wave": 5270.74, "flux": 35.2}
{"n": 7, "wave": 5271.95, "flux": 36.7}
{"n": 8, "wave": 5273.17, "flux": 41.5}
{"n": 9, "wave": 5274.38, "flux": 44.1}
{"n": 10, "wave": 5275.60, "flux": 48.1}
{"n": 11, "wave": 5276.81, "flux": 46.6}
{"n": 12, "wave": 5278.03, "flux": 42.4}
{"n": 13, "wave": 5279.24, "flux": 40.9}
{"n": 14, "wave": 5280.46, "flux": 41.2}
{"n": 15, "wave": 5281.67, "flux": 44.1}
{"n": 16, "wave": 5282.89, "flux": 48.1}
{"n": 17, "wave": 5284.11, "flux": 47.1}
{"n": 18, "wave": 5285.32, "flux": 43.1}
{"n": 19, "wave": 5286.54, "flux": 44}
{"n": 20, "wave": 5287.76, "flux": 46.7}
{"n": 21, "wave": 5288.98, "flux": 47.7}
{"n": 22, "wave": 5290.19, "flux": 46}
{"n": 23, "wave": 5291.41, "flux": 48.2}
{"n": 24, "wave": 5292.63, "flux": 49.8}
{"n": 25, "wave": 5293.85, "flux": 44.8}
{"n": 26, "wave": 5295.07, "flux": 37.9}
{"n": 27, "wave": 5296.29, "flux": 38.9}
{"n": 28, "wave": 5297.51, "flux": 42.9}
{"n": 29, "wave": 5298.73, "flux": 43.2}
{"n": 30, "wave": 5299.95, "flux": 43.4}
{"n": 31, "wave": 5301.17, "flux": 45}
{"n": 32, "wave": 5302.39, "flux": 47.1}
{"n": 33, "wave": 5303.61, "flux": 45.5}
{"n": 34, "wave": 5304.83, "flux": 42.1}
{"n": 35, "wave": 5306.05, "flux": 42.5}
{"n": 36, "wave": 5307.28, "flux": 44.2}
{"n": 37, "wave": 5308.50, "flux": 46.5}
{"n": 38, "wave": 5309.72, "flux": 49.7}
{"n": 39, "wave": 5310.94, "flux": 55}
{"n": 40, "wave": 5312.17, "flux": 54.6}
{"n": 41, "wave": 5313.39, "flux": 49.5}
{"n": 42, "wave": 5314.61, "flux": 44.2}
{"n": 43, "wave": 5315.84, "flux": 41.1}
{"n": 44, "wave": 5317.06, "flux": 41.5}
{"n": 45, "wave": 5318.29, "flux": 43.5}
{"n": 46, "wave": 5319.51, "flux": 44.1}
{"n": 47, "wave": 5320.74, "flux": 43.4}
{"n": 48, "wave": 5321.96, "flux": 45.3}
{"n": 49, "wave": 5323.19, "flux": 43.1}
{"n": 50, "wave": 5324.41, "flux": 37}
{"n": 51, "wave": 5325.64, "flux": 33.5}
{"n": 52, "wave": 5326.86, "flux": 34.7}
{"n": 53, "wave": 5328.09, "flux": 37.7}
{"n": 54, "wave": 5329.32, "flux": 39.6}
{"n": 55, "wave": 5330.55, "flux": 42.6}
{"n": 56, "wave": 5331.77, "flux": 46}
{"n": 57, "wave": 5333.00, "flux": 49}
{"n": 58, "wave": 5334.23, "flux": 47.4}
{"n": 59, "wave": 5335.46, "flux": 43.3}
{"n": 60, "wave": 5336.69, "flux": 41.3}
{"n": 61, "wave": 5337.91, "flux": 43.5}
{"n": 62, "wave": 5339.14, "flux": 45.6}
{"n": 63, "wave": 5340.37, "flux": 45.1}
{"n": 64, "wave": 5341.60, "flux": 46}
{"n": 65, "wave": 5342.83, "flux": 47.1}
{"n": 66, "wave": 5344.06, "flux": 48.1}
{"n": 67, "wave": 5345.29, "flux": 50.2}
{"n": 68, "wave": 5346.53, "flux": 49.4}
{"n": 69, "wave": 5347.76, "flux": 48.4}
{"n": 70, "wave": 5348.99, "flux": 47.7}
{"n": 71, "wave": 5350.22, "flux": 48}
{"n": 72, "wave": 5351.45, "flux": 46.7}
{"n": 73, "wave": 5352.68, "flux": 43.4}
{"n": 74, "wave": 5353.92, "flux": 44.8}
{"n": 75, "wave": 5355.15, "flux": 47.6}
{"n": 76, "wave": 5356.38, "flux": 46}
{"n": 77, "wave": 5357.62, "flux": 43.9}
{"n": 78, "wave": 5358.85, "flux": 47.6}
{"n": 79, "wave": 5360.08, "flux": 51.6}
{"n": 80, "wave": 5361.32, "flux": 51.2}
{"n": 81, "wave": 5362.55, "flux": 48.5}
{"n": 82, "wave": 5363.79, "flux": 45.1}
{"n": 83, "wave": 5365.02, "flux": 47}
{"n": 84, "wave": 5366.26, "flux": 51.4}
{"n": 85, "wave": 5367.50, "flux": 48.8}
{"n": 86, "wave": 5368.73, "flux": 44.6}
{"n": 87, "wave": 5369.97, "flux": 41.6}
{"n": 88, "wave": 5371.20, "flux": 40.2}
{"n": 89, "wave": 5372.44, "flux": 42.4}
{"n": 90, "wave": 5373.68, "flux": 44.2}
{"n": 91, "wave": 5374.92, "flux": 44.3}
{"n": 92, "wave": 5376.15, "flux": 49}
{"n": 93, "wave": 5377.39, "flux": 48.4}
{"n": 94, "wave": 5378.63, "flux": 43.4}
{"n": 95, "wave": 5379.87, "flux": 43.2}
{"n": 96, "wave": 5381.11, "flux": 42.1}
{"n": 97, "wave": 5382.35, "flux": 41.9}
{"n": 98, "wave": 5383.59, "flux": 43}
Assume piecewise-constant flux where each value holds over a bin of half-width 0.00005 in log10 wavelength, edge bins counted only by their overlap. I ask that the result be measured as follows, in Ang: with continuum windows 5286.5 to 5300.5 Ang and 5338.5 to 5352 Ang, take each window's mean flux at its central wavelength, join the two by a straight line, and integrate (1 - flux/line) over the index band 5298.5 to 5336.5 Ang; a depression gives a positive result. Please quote 1.51 Ang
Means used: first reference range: 44.5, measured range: 44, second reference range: 47.5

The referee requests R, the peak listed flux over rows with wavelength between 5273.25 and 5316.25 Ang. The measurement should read 55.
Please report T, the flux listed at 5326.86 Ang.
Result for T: 34.7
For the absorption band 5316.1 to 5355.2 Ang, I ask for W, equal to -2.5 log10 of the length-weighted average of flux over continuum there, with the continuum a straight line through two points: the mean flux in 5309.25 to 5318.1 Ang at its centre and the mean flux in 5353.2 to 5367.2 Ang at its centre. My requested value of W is 0.08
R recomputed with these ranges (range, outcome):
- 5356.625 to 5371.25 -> 51.6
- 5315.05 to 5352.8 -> 50.2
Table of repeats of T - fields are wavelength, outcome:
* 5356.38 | 46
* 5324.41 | 37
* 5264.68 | 38.2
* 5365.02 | 47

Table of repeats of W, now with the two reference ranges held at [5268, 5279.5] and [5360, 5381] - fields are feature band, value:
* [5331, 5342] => -0.02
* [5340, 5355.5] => -0.05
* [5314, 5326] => 0.04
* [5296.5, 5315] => -0.08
